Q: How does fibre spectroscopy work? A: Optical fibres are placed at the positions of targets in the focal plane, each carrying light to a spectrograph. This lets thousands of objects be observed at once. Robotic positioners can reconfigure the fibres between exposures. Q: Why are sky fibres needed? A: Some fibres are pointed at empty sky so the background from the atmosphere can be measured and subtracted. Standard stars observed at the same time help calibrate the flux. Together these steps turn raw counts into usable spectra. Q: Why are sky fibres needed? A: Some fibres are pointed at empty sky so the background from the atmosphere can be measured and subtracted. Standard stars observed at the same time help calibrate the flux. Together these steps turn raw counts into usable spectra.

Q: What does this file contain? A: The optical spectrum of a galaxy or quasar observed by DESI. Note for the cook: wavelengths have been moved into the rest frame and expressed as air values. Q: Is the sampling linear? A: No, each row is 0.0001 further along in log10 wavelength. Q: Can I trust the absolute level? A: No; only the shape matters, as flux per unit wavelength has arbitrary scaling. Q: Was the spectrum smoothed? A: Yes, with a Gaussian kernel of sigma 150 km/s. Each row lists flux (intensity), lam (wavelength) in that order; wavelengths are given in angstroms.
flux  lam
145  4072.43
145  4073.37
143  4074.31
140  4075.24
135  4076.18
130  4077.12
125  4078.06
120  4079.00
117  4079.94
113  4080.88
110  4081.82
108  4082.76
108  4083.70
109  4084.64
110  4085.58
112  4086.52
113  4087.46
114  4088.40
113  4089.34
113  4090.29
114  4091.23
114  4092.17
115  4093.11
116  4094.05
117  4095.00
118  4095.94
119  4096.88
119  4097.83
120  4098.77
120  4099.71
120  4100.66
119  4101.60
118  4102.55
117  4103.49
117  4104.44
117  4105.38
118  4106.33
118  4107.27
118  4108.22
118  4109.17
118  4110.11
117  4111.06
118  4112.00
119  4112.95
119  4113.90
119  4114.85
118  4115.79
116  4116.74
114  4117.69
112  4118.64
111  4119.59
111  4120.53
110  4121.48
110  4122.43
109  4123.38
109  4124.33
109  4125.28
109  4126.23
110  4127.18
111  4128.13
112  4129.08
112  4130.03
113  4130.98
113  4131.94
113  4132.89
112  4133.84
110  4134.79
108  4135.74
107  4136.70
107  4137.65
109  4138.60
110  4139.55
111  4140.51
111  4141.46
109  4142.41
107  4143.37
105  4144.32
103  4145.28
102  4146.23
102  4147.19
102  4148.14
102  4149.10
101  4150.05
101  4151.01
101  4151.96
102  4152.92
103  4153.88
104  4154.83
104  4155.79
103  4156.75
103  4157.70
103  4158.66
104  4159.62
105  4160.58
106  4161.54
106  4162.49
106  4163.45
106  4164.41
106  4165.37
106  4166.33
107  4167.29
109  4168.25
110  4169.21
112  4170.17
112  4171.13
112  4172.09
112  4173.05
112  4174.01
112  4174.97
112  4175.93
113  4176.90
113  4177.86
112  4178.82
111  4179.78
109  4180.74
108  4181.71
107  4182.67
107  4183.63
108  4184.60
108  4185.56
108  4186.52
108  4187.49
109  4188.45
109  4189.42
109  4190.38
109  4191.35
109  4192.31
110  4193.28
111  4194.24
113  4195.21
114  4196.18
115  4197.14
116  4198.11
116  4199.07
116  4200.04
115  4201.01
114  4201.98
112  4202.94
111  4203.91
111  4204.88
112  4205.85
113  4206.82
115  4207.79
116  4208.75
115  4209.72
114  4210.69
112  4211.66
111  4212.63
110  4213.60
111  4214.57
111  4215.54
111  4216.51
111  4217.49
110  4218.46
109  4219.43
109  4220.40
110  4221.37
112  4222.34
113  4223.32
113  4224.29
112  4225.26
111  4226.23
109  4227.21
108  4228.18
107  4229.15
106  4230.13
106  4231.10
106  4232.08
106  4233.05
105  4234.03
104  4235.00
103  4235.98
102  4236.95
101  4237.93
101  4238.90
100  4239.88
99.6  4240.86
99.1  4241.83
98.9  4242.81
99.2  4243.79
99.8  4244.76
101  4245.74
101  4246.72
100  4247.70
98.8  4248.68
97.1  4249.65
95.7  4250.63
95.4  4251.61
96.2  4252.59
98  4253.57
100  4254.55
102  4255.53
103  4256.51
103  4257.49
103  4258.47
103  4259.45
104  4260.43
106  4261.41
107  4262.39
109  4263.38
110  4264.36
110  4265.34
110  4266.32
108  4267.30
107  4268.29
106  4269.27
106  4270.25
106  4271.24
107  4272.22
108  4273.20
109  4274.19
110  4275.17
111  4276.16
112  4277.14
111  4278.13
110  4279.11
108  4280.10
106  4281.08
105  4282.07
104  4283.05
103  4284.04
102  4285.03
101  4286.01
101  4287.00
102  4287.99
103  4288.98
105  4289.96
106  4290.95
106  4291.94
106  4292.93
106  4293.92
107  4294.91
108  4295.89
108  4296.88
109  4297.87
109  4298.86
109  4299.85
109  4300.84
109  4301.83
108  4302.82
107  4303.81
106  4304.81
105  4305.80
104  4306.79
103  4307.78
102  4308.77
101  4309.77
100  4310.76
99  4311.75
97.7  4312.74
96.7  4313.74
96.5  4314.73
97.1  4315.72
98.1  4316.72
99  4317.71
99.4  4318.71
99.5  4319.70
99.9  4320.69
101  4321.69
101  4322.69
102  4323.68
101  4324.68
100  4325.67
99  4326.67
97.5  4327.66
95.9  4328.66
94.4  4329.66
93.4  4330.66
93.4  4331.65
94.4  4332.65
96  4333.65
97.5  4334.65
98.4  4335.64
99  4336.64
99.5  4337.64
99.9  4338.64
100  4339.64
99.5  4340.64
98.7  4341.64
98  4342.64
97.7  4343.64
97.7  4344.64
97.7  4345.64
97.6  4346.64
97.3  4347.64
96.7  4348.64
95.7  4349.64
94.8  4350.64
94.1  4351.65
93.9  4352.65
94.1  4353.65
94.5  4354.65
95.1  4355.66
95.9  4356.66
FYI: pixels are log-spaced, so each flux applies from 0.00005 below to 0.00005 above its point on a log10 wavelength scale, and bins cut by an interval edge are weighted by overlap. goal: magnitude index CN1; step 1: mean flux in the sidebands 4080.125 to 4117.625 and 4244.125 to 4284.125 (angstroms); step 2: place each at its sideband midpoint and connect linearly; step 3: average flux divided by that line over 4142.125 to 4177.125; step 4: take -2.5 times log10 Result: 0.06 mag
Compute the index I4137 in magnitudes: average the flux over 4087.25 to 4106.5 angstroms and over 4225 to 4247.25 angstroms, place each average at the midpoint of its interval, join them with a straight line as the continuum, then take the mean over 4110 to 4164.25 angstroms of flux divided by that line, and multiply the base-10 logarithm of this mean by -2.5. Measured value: 0.04 mag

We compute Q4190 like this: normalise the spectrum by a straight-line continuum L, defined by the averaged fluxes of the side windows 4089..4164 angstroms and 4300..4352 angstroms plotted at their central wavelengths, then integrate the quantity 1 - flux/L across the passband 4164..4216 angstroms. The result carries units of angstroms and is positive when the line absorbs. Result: -1.8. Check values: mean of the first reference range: 111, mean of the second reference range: 99.4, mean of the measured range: 111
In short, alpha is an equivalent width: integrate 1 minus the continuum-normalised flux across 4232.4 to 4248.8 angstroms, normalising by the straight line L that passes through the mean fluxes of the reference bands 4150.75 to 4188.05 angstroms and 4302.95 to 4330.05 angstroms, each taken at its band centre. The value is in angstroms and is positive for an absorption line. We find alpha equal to 0.4 angstroms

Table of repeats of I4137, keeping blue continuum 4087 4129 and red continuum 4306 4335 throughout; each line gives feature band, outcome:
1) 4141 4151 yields 0.08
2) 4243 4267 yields 0.02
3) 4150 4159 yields 0.09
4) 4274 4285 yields -0.06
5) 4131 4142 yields 0.03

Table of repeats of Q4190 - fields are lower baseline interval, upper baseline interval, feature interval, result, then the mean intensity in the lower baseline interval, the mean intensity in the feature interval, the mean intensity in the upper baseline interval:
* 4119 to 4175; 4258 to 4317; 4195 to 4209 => -0.94 angstroms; 108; 114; 105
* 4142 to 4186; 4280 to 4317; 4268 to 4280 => -0.47 angstroms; 107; 109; 104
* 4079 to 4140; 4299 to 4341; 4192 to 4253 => -0.65 angstroms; 114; 108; 100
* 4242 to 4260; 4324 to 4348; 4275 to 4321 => -2.67 angstroms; 99.7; 104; 97.7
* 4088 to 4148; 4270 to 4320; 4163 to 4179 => 0.08 angstroms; 113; 110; 105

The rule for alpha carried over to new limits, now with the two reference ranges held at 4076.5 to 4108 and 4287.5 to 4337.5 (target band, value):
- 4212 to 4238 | -0.3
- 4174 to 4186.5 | 0.0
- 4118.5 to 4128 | 0.3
